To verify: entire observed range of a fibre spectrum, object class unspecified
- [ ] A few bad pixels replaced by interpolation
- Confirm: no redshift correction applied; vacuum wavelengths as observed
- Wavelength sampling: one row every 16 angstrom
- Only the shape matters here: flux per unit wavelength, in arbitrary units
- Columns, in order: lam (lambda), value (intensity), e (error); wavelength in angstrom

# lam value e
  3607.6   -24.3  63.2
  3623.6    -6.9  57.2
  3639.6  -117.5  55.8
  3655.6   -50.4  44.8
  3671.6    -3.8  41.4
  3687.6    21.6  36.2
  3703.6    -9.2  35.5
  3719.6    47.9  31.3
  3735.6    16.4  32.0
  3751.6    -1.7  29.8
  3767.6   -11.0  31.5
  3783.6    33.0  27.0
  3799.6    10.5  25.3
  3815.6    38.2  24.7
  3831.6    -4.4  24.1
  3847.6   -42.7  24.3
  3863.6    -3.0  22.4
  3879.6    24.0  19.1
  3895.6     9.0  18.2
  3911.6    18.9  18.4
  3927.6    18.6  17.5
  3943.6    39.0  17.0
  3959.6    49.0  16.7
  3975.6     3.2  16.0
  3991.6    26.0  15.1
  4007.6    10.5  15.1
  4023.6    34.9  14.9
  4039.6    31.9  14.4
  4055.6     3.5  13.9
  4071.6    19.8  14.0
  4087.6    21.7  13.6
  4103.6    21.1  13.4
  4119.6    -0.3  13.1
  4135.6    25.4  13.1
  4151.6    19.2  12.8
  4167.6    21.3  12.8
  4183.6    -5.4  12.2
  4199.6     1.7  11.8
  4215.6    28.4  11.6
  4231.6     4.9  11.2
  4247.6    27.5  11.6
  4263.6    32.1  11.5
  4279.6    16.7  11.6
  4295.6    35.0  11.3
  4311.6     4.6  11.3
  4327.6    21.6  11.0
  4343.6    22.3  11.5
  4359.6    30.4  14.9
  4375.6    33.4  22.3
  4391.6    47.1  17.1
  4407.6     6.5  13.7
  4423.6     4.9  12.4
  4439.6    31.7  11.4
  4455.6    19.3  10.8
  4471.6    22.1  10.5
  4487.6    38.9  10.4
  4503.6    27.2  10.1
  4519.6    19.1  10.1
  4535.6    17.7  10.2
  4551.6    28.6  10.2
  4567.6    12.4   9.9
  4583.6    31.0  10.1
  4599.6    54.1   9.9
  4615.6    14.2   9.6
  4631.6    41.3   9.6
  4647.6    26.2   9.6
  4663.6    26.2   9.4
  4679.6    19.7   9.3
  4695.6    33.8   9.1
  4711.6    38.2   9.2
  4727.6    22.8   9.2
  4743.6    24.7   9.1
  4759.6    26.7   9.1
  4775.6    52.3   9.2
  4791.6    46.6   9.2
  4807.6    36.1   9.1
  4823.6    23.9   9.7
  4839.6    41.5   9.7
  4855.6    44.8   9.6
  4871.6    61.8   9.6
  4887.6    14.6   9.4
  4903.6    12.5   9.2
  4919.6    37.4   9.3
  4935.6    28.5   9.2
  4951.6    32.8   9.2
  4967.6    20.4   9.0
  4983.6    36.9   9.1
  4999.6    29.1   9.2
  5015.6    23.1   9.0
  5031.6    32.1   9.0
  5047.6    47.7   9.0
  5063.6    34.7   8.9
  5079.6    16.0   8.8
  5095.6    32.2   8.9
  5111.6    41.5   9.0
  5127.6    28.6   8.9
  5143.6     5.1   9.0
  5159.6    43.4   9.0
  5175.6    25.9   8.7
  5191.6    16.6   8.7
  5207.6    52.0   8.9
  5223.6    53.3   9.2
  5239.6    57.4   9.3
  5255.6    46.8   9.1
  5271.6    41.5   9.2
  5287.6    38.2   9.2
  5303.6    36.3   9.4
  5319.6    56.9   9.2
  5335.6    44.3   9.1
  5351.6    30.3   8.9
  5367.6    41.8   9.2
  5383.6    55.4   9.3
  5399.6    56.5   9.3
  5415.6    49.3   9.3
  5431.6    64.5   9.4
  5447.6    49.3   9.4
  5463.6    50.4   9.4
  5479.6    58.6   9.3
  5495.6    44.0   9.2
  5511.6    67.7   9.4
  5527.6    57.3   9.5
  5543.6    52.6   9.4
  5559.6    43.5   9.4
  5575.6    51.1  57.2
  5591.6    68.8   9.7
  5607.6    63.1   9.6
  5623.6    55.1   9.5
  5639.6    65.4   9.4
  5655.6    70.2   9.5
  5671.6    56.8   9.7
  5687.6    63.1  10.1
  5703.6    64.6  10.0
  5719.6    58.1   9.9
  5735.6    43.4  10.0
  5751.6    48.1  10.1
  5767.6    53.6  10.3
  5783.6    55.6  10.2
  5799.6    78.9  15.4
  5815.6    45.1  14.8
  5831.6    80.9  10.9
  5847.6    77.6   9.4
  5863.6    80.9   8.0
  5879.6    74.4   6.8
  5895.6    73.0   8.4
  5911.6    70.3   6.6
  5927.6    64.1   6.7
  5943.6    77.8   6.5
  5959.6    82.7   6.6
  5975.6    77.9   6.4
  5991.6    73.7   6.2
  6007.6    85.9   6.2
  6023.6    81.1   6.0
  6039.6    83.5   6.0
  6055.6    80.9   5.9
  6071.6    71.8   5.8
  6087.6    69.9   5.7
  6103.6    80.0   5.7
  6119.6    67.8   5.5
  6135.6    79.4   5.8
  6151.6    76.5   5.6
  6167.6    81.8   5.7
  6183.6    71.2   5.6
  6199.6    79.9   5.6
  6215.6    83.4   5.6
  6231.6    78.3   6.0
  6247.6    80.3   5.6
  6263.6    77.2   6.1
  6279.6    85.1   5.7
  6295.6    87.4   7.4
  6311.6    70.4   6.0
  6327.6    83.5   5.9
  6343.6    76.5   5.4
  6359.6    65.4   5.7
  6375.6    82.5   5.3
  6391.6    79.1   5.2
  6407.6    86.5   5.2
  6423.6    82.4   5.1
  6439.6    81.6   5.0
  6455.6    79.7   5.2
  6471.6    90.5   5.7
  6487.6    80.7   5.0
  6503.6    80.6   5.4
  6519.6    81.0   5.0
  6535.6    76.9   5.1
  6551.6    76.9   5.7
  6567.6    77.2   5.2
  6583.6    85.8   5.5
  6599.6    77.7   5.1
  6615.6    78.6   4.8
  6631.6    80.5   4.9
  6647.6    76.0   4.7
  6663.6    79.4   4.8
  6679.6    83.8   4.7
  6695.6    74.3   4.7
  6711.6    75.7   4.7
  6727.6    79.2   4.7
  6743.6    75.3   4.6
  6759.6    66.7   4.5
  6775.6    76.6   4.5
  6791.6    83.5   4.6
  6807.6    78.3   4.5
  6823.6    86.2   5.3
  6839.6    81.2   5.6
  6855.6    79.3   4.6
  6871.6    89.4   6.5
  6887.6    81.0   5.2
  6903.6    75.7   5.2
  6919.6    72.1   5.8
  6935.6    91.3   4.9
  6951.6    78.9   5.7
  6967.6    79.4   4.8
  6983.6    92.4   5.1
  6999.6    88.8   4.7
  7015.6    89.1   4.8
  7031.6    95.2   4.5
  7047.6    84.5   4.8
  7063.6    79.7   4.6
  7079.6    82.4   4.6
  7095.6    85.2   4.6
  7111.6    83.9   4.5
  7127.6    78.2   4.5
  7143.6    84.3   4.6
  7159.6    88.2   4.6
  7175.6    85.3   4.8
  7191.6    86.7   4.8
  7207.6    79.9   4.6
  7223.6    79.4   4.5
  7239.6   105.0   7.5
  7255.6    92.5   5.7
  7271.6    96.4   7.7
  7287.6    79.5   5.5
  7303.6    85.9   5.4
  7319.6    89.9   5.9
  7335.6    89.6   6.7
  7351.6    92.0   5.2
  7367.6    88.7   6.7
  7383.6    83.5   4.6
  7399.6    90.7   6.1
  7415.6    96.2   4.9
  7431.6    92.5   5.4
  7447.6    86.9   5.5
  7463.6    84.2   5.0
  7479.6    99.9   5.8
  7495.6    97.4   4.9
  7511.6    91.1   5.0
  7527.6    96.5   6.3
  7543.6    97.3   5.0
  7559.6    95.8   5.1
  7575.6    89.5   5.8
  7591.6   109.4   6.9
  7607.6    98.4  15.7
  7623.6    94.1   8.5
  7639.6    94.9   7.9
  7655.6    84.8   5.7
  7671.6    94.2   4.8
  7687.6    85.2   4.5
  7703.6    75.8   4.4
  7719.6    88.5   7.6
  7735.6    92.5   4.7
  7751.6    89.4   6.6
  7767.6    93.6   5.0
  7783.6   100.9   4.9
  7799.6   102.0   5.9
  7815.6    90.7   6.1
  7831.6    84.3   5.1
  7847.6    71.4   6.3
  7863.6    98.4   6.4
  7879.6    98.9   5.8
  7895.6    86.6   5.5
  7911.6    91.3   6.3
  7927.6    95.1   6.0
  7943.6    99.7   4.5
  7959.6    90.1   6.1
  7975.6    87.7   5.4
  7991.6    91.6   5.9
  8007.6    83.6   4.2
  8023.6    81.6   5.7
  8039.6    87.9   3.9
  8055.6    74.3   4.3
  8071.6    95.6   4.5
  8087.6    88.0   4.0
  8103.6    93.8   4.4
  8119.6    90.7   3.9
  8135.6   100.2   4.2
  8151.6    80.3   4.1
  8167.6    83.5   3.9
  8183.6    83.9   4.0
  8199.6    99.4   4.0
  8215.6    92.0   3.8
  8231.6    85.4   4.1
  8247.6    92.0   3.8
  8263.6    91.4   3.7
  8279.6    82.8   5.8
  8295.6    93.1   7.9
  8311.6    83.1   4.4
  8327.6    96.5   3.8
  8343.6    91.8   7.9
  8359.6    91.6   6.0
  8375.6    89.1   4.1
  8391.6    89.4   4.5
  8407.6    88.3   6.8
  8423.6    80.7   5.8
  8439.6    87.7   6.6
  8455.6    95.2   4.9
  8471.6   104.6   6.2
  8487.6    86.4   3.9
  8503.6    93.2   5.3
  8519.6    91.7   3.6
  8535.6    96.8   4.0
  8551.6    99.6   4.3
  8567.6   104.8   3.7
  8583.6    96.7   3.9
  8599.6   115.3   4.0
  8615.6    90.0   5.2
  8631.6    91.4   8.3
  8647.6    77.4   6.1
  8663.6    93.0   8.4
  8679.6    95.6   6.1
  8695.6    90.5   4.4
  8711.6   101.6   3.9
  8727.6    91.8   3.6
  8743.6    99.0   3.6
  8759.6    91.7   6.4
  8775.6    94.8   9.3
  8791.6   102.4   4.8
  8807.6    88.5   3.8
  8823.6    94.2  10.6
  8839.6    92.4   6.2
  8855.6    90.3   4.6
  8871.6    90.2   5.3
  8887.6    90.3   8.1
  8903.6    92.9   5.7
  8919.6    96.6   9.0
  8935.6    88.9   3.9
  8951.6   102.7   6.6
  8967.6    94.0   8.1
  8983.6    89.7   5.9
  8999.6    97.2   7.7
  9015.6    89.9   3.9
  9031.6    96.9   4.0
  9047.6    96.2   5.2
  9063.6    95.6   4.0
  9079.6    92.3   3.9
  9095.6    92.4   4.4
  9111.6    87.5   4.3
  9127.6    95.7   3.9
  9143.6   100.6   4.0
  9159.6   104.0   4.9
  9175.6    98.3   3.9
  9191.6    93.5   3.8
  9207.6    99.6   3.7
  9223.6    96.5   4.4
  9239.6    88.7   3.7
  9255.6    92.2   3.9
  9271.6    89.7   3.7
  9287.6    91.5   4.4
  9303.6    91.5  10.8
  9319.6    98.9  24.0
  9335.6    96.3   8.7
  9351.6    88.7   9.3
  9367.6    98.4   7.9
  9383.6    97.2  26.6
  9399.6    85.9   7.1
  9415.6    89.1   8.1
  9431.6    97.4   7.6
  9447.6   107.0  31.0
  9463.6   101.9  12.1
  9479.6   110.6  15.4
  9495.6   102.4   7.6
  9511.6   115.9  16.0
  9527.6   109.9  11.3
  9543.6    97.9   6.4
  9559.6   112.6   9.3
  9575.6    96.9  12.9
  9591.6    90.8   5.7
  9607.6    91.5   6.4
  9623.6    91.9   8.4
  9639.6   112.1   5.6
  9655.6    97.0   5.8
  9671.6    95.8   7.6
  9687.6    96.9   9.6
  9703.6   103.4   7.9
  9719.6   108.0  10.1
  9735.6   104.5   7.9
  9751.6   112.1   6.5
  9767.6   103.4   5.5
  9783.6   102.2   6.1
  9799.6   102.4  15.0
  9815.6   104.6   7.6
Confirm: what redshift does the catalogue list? 0.306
